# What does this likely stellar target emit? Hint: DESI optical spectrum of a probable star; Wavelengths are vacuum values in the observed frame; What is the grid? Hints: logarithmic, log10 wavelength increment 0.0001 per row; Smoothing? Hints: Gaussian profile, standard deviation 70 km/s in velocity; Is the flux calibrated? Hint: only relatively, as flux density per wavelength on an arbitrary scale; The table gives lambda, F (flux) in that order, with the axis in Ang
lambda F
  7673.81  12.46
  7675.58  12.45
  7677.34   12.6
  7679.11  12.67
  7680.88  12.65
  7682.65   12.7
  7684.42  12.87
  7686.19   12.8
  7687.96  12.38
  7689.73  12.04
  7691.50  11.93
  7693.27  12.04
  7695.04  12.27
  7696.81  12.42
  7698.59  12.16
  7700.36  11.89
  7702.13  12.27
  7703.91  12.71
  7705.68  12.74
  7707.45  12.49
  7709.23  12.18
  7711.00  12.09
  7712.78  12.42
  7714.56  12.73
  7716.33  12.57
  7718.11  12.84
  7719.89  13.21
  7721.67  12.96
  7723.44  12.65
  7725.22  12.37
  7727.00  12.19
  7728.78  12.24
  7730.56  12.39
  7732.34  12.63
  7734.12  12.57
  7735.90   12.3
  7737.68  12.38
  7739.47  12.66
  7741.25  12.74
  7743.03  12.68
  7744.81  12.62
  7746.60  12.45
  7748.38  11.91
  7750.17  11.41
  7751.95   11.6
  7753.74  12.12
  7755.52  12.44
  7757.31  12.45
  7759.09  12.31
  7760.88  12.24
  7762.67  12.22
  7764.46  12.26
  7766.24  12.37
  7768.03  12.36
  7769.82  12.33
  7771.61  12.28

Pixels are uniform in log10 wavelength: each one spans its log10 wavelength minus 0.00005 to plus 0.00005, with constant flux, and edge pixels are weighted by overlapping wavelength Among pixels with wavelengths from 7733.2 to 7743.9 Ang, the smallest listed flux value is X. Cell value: 12.3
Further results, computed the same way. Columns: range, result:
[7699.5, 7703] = 11.89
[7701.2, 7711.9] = 12.09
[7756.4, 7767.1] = 12.22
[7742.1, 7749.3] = 11.91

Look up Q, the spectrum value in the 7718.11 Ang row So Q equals 12.84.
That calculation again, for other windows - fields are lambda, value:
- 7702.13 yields 12.27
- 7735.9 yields 12.3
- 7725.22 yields 12.37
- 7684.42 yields 12.87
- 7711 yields 12.09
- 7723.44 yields 12.65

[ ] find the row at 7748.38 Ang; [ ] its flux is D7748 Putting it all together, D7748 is 11.91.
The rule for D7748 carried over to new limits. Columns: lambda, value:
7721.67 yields 12.96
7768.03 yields 12.36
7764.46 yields 12.26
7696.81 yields 12.42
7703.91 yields 12.71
